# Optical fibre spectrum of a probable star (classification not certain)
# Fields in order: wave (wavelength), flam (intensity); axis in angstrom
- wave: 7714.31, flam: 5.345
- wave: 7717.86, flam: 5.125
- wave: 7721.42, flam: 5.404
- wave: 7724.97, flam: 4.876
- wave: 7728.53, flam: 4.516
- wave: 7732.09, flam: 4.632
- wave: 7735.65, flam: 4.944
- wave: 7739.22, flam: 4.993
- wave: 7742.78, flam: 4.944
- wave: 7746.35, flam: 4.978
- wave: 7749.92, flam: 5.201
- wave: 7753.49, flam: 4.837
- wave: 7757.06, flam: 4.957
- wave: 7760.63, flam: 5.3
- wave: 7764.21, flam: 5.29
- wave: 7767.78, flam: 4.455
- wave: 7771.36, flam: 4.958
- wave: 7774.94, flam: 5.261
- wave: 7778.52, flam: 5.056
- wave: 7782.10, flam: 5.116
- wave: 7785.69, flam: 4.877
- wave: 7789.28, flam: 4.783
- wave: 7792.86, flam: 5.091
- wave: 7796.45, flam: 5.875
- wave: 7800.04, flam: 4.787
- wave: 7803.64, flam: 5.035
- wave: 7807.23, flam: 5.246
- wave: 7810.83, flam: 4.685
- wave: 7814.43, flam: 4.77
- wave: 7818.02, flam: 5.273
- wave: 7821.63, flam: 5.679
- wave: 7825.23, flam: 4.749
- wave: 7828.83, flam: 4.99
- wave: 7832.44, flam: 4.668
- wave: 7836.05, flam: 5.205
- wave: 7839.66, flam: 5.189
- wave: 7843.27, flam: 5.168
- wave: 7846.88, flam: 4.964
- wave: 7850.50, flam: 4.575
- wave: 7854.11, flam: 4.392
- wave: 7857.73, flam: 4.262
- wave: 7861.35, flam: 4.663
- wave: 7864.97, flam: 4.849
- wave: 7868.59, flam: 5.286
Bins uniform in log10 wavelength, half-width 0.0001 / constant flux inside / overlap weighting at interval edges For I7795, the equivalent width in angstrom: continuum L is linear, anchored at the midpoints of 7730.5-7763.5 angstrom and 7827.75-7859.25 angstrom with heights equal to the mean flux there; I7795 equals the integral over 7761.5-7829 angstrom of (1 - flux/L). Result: -2.08 angstrom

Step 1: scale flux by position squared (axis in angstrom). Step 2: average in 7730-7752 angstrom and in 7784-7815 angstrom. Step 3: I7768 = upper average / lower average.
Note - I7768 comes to 1.03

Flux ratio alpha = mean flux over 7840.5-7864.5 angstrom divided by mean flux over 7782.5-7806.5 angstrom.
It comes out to 0.9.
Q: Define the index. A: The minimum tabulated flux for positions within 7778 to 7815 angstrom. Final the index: 4.685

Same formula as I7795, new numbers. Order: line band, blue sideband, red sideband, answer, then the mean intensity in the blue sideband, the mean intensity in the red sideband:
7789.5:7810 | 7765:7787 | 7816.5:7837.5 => -0.51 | 4.97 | 5.09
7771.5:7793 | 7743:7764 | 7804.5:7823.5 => 0.30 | 5.06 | 5.13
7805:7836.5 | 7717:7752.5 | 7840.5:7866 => -1.61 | 4.95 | 4.71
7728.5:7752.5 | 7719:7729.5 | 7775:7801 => 0.46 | 4.98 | 5.11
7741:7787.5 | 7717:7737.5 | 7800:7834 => -0.69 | 4.91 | 5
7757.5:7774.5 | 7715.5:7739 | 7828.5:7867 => -0.44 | 4.93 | 4.81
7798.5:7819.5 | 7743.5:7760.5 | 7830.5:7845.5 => 0.33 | 5.02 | 5.05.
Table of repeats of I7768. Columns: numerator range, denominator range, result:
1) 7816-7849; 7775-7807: 1.01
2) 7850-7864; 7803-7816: 0.92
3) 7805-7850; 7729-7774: 1.04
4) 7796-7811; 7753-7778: 1.03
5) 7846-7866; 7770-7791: 0.93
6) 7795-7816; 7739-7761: 1.02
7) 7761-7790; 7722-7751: 1.03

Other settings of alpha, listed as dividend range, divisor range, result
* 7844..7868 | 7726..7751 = 0.96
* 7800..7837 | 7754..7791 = 1.00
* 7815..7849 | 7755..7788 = 1.01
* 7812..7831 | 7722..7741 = 1.05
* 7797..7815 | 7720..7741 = 1.02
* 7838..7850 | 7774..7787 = 1.00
